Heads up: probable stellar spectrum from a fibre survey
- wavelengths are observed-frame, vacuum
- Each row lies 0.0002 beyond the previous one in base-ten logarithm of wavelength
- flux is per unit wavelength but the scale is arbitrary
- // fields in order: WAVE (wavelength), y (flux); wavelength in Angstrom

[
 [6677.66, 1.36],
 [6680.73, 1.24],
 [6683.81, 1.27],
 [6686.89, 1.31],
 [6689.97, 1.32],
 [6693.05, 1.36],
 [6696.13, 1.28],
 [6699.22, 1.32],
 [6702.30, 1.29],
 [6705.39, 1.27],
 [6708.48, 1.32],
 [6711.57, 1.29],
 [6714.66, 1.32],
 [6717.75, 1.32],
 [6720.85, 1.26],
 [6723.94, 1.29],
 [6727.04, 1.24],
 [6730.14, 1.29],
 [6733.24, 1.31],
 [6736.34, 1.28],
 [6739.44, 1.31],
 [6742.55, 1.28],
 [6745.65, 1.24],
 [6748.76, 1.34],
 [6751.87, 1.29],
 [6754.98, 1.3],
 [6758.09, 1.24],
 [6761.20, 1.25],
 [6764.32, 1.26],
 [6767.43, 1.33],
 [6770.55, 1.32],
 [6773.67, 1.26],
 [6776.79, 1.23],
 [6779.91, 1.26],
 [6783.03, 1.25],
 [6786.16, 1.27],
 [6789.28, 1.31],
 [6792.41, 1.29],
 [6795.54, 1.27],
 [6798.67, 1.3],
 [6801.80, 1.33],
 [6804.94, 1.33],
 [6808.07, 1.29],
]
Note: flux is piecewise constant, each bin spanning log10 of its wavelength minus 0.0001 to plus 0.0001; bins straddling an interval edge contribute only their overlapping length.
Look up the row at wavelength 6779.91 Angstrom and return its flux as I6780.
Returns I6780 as 1.26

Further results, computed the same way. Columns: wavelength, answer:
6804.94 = 1.33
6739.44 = 1.31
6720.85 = 1.26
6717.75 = 1.32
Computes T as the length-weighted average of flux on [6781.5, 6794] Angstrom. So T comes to 1.28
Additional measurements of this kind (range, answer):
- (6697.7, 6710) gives 1.3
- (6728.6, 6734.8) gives 1.3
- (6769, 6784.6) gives 1.26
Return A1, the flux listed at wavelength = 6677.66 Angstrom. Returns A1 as 1.36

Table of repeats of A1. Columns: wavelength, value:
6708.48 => 1.32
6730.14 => 1.29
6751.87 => 1.29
